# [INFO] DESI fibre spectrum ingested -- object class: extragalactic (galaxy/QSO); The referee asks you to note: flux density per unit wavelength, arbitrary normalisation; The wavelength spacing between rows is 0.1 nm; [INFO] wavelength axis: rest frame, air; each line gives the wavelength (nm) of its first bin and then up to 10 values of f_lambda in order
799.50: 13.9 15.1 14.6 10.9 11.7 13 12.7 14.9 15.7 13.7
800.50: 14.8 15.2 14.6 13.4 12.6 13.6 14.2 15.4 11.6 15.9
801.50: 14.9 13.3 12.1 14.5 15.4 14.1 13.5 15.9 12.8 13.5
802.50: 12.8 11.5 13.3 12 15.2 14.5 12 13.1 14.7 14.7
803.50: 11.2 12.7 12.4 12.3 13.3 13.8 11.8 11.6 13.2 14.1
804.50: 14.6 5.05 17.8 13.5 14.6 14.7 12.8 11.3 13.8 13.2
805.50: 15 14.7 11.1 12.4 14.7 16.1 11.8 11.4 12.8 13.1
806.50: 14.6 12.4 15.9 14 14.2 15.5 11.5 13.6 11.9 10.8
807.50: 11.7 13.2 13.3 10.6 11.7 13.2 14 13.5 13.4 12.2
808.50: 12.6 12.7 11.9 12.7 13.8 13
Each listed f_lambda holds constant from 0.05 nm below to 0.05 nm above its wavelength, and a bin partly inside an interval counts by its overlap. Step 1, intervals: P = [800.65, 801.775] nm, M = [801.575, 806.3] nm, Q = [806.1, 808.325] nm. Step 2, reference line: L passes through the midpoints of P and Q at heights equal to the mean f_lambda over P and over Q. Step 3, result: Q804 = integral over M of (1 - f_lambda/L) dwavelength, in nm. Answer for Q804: 0.06 nm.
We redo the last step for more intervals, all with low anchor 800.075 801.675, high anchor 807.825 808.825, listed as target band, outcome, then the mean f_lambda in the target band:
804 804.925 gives 0.04 nm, 12.9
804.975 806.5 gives -0.01 nm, 13.3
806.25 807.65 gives -0.02 nm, 13.2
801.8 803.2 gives 0.03 nm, 13.6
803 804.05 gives 0.04 nm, 13.1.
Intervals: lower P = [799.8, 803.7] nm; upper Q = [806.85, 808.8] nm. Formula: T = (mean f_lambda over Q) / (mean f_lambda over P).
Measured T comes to 0.93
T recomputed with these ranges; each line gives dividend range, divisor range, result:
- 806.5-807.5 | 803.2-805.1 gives 1.01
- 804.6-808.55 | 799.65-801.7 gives 0.96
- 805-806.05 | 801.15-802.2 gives 0.96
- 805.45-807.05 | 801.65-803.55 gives 1.02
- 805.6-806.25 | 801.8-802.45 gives 0.92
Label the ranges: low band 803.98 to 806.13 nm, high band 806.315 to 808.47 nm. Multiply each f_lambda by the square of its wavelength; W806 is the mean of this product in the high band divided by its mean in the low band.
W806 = 0.99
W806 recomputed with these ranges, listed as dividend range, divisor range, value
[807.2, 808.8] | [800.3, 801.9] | 0.90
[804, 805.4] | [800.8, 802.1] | 0.94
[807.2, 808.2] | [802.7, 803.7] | 0.94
